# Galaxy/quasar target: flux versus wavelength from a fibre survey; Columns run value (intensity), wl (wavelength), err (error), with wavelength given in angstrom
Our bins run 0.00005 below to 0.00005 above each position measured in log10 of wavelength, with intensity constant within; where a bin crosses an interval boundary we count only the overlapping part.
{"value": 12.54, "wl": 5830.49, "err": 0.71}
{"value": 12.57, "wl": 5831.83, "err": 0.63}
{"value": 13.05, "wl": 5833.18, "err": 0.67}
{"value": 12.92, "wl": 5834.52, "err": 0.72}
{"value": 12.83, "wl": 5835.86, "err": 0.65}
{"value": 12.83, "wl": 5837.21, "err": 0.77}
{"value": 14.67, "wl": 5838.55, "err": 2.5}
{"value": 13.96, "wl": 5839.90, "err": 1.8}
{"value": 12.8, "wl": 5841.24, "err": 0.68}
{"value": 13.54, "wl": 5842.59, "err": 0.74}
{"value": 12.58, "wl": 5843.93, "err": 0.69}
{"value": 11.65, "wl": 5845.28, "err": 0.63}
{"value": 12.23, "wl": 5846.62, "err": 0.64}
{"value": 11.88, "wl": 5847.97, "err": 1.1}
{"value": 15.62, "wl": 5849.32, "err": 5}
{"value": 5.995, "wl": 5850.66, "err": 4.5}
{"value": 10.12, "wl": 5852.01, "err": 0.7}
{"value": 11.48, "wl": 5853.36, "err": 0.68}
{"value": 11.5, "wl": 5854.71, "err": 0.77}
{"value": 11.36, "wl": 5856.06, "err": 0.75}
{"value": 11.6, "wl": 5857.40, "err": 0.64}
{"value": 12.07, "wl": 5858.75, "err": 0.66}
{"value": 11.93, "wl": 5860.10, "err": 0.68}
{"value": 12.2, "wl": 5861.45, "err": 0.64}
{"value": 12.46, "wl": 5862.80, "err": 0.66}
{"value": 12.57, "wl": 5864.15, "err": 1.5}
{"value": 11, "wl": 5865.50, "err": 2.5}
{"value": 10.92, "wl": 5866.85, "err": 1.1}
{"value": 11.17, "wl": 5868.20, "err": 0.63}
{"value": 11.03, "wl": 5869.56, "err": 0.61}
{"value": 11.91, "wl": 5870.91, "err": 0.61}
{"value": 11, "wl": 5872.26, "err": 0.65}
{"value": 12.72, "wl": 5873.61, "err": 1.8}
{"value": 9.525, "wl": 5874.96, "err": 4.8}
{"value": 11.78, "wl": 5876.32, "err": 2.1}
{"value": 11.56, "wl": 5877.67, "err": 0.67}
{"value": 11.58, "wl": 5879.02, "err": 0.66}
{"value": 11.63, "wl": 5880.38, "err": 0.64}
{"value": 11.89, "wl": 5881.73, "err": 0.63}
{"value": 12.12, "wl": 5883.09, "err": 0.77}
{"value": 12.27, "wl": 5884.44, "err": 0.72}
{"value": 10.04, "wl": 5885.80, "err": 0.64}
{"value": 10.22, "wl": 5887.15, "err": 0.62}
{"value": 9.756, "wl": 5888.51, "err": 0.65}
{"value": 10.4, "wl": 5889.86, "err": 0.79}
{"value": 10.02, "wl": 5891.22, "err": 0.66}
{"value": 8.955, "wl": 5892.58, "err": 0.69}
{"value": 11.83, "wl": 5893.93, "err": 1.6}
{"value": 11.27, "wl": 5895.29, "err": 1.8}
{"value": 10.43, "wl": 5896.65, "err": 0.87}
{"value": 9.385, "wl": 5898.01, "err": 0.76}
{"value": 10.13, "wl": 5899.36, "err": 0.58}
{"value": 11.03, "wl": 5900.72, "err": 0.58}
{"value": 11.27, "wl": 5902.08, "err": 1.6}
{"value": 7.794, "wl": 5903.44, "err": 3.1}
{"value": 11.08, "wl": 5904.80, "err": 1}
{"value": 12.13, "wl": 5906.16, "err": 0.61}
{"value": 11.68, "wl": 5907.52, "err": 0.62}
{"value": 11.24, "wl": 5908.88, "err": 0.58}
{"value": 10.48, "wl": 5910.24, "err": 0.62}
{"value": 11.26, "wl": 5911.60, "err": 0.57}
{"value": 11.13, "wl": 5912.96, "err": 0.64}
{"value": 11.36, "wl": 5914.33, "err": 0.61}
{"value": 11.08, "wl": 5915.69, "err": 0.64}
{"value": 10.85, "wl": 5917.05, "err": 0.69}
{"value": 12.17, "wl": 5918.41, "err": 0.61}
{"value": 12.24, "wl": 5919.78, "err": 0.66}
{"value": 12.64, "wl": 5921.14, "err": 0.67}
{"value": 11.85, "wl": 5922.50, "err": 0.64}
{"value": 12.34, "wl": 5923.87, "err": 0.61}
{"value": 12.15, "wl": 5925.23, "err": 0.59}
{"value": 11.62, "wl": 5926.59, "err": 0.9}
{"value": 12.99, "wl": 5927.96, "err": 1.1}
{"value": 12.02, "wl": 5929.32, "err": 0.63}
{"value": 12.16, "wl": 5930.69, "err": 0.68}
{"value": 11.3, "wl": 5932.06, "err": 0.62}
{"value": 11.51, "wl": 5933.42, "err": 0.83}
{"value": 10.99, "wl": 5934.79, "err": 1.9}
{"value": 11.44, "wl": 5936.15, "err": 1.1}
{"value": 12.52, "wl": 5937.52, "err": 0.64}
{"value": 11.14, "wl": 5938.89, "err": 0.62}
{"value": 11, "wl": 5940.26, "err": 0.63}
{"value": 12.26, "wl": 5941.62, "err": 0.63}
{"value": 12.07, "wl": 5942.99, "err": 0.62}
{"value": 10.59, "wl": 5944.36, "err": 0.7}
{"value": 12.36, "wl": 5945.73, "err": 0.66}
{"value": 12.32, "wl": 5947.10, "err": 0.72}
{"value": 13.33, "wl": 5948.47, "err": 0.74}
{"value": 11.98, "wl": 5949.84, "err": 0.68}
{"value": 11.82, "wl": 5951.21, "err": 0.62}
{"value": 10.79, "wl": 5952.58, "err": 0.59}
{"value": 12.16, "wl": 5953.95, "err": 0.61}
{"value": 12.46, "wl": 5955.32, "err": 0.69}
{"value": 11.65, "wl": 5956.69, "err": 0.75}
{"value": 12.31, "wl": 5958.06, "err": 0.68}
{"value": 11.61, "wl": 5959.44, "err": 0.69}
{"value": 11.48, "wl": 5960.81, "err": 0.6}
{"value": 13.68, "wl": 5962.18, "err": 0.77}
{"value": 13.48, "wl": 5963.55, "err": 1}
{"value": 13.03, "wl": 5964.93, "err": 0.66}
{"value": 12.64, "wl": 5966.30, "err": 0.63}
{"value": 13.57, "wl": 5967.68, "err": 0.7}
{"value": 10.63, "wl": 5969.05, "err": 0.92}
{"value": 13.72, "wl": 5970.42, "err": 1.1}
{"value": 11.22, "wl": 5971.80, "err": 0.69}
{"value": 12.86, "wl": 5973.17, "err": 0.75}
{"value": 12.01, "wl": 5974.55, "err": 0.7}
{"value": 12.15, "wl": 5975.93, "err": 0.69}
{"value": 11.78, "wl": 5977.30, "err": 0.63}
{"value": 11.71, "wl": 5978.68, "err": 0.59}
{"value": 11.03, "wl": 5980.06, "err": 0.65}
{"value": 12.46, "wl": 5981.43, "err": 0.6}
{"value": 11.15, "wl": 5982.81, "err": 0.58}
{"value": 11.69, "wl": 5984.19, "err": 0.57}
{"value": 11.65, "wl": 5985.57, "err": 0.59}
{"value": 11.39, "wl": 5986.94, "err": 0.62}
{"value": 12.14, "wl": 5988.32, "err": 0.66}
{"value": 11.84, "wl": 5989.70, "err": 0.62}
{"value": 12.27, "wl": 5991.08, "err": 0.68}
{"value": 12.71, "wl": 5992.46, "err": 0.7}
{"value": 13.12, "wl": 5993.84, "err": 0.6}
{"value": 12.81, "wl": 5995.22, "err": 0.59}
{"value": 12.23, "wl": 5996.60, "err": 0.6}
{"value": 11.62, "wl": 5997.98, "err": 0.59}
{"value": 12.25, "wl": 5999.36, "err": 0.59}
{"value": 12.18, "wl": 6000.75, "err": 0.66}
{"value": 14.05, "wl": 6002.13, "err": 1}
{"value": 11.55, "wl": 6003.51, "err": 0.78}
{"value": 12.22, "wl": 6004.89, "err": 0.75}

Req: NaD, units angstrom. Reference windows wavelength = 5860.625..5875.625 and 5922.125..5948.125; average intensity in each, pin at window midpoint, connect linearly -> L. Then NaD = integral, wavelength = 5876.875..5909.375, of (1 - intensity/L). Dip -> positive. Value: 2.26 angstrom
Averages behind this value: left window 11.5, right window 11.8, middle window 10.8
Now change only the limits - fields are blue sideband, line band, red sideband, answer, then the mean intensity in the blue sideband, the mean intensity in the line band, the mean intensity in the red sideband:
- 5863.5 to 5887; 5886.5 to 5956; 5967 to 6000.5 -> 2.1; 11.4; 11.4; 12.1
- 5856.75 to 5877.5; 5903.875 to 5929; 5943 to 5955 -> 0.3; 11.6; 11.7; 11.9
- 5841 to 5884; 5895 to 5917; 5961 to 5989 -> 2.0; 11.7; 10.8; 12.2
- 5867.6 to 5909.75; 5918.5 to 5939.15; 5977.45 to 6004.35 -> -1.0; 10.9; 11.9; 12.1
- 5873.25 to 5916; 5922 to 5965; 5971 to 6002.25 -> -1.8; 10.9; 12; 12.1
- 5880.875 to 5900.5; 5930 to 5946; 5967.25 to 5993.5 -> -0.3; 10.6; 11.6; 12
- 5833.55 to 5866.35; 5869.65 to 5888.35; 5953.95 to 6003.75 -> 1.3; 12.2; 11.3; 12.2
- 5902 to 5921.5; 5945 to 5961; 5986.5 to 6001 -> -0.4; 11.2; 12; 12.2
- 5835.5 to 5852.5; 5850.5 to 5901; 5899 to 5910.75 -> 2.0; 12.4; 11.1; 10.8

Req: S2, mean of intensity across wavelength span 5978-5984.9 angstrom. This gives 11.6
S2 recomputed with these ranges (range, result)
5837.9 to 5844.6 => 13.5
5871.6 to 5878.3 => 11.3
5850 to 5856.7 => 10.1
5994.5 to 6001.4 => 12.2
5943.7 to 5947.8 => 11.8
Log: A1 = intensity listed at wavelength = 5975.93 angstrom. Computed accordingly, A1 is 12.15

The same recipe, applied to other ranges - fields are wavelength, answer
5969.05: 10.63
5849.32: 15.62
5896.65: 10.43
